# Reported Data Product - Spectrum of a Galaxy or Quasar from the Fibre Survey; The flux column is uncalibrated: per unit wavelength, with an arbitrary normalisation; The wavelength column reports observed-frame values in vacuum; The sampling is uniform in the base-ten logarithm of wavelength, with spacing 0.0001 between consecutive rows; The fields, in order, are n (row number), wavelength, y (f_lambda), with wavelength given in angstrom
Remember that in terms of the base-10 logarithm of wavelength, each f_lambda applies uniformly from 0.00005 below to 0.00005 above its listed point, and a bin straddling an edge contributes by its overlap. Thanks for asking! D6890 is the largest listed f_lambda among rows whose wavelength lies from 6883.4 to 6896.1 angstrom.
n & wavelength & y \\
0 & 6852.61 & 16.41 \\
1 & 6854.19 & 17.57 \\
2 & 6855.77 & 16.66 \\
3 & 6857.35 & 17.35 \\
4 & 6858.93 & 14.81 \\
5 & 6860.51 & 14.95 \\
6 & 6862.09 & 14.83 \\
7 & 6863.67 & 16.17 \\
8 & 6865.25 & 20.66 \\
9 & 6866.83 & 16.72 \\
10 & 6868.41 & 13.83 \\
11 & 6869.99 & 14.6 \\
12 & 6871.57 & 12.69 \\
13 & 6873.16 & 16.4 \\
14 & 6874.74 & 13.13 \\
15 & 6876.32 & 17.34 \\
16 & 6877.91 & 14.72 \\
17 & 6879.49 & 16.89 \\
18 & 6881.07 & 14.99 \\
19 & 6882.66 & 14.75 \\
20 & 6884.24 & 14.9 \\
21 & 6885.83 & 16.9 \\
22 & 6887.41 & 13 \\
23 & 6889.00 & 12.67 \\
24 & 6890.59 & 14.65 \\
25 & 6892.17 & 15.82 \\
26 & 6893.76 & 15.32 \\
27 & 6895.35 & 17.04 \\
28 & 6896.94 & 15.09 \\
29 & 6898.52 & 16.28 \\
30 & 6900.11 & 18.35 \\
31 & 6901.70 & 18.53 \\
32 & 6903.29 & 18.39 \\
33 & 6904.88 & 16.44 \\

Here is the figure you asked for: 17.04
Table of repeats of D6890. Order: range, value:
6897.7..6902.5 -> 18.53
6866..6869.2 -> 16.72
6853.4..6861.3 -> 17.57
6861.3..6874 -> 20.66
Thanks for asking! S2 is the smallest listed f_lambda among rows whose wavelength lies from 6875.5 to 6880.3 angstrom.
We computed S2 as 14.72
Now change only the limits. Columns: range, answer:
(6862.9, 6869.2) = 13.83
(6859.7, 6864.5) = 14.83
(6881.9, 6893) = 12.67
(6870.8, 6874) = 12.69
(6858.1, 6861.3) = 14.81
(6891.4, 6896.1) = 15.32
